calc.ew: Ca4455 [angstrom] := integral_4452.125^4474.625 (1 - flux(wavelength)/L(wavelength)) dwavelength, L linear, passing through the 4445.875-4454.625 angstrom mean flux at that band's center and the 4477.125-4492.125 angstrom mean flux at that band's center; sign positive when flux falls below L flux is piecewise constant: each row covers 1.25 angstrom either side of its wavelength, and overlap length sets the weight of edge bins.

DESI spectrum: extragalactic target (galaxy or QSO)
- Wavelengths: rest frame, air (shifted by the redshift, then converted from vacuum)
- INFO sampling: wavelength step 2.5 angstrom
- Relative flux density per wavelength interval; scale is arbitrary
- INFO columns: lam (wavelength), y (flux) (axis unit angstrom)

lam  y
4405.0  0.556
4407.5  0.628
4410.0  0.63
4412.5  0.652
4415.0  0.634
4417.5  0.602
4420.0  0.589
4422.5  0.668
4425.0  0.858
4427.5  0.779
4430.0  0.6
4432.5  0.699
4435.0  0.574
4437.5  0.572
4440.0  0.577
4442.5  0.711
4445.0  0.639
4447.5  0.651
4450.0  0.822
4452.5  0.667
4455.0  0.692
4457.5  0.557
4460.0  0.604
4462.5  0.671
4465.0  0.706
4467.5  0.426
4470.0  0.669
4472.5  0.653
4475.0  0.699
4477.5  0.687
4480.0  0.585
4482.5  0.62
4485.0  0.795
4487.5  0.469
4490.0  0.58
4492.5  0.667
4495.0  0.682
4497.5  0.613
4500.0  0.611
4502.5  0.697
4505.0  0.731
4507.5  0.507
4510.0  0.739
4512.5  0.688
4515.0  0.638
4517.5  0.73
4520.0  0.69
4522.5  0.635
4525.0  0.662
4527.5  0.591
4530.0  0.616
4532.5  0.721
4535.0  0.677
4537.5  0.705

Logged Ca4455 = 1.5 angstrom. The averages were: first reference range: 0.708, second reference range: 0.622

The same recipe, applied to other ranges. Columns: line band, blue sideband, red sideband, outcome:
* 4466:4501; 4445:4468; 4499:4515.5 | 1.6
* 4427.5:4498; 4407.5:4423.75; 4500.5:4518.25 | 0.9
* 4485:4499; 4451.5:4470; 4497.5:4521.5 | 0.7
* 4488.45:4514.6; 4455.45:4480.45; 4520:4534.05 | -0.3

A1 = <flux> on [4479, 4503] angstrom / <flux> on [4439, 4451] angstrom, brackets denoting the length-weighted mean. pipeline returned 0.93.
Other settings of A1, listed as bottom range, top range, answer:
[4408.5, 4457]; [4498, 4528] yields 1.00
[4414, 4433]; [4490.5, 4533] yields 0.97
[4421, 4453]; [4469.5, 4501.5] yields 0.95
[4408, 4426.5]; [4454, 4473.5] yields 0.94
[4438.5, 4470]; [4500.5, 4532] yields 1.03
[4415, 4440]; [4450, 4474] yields 0.97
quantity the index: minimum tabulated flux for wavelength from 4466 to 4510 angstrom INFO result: 0.426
